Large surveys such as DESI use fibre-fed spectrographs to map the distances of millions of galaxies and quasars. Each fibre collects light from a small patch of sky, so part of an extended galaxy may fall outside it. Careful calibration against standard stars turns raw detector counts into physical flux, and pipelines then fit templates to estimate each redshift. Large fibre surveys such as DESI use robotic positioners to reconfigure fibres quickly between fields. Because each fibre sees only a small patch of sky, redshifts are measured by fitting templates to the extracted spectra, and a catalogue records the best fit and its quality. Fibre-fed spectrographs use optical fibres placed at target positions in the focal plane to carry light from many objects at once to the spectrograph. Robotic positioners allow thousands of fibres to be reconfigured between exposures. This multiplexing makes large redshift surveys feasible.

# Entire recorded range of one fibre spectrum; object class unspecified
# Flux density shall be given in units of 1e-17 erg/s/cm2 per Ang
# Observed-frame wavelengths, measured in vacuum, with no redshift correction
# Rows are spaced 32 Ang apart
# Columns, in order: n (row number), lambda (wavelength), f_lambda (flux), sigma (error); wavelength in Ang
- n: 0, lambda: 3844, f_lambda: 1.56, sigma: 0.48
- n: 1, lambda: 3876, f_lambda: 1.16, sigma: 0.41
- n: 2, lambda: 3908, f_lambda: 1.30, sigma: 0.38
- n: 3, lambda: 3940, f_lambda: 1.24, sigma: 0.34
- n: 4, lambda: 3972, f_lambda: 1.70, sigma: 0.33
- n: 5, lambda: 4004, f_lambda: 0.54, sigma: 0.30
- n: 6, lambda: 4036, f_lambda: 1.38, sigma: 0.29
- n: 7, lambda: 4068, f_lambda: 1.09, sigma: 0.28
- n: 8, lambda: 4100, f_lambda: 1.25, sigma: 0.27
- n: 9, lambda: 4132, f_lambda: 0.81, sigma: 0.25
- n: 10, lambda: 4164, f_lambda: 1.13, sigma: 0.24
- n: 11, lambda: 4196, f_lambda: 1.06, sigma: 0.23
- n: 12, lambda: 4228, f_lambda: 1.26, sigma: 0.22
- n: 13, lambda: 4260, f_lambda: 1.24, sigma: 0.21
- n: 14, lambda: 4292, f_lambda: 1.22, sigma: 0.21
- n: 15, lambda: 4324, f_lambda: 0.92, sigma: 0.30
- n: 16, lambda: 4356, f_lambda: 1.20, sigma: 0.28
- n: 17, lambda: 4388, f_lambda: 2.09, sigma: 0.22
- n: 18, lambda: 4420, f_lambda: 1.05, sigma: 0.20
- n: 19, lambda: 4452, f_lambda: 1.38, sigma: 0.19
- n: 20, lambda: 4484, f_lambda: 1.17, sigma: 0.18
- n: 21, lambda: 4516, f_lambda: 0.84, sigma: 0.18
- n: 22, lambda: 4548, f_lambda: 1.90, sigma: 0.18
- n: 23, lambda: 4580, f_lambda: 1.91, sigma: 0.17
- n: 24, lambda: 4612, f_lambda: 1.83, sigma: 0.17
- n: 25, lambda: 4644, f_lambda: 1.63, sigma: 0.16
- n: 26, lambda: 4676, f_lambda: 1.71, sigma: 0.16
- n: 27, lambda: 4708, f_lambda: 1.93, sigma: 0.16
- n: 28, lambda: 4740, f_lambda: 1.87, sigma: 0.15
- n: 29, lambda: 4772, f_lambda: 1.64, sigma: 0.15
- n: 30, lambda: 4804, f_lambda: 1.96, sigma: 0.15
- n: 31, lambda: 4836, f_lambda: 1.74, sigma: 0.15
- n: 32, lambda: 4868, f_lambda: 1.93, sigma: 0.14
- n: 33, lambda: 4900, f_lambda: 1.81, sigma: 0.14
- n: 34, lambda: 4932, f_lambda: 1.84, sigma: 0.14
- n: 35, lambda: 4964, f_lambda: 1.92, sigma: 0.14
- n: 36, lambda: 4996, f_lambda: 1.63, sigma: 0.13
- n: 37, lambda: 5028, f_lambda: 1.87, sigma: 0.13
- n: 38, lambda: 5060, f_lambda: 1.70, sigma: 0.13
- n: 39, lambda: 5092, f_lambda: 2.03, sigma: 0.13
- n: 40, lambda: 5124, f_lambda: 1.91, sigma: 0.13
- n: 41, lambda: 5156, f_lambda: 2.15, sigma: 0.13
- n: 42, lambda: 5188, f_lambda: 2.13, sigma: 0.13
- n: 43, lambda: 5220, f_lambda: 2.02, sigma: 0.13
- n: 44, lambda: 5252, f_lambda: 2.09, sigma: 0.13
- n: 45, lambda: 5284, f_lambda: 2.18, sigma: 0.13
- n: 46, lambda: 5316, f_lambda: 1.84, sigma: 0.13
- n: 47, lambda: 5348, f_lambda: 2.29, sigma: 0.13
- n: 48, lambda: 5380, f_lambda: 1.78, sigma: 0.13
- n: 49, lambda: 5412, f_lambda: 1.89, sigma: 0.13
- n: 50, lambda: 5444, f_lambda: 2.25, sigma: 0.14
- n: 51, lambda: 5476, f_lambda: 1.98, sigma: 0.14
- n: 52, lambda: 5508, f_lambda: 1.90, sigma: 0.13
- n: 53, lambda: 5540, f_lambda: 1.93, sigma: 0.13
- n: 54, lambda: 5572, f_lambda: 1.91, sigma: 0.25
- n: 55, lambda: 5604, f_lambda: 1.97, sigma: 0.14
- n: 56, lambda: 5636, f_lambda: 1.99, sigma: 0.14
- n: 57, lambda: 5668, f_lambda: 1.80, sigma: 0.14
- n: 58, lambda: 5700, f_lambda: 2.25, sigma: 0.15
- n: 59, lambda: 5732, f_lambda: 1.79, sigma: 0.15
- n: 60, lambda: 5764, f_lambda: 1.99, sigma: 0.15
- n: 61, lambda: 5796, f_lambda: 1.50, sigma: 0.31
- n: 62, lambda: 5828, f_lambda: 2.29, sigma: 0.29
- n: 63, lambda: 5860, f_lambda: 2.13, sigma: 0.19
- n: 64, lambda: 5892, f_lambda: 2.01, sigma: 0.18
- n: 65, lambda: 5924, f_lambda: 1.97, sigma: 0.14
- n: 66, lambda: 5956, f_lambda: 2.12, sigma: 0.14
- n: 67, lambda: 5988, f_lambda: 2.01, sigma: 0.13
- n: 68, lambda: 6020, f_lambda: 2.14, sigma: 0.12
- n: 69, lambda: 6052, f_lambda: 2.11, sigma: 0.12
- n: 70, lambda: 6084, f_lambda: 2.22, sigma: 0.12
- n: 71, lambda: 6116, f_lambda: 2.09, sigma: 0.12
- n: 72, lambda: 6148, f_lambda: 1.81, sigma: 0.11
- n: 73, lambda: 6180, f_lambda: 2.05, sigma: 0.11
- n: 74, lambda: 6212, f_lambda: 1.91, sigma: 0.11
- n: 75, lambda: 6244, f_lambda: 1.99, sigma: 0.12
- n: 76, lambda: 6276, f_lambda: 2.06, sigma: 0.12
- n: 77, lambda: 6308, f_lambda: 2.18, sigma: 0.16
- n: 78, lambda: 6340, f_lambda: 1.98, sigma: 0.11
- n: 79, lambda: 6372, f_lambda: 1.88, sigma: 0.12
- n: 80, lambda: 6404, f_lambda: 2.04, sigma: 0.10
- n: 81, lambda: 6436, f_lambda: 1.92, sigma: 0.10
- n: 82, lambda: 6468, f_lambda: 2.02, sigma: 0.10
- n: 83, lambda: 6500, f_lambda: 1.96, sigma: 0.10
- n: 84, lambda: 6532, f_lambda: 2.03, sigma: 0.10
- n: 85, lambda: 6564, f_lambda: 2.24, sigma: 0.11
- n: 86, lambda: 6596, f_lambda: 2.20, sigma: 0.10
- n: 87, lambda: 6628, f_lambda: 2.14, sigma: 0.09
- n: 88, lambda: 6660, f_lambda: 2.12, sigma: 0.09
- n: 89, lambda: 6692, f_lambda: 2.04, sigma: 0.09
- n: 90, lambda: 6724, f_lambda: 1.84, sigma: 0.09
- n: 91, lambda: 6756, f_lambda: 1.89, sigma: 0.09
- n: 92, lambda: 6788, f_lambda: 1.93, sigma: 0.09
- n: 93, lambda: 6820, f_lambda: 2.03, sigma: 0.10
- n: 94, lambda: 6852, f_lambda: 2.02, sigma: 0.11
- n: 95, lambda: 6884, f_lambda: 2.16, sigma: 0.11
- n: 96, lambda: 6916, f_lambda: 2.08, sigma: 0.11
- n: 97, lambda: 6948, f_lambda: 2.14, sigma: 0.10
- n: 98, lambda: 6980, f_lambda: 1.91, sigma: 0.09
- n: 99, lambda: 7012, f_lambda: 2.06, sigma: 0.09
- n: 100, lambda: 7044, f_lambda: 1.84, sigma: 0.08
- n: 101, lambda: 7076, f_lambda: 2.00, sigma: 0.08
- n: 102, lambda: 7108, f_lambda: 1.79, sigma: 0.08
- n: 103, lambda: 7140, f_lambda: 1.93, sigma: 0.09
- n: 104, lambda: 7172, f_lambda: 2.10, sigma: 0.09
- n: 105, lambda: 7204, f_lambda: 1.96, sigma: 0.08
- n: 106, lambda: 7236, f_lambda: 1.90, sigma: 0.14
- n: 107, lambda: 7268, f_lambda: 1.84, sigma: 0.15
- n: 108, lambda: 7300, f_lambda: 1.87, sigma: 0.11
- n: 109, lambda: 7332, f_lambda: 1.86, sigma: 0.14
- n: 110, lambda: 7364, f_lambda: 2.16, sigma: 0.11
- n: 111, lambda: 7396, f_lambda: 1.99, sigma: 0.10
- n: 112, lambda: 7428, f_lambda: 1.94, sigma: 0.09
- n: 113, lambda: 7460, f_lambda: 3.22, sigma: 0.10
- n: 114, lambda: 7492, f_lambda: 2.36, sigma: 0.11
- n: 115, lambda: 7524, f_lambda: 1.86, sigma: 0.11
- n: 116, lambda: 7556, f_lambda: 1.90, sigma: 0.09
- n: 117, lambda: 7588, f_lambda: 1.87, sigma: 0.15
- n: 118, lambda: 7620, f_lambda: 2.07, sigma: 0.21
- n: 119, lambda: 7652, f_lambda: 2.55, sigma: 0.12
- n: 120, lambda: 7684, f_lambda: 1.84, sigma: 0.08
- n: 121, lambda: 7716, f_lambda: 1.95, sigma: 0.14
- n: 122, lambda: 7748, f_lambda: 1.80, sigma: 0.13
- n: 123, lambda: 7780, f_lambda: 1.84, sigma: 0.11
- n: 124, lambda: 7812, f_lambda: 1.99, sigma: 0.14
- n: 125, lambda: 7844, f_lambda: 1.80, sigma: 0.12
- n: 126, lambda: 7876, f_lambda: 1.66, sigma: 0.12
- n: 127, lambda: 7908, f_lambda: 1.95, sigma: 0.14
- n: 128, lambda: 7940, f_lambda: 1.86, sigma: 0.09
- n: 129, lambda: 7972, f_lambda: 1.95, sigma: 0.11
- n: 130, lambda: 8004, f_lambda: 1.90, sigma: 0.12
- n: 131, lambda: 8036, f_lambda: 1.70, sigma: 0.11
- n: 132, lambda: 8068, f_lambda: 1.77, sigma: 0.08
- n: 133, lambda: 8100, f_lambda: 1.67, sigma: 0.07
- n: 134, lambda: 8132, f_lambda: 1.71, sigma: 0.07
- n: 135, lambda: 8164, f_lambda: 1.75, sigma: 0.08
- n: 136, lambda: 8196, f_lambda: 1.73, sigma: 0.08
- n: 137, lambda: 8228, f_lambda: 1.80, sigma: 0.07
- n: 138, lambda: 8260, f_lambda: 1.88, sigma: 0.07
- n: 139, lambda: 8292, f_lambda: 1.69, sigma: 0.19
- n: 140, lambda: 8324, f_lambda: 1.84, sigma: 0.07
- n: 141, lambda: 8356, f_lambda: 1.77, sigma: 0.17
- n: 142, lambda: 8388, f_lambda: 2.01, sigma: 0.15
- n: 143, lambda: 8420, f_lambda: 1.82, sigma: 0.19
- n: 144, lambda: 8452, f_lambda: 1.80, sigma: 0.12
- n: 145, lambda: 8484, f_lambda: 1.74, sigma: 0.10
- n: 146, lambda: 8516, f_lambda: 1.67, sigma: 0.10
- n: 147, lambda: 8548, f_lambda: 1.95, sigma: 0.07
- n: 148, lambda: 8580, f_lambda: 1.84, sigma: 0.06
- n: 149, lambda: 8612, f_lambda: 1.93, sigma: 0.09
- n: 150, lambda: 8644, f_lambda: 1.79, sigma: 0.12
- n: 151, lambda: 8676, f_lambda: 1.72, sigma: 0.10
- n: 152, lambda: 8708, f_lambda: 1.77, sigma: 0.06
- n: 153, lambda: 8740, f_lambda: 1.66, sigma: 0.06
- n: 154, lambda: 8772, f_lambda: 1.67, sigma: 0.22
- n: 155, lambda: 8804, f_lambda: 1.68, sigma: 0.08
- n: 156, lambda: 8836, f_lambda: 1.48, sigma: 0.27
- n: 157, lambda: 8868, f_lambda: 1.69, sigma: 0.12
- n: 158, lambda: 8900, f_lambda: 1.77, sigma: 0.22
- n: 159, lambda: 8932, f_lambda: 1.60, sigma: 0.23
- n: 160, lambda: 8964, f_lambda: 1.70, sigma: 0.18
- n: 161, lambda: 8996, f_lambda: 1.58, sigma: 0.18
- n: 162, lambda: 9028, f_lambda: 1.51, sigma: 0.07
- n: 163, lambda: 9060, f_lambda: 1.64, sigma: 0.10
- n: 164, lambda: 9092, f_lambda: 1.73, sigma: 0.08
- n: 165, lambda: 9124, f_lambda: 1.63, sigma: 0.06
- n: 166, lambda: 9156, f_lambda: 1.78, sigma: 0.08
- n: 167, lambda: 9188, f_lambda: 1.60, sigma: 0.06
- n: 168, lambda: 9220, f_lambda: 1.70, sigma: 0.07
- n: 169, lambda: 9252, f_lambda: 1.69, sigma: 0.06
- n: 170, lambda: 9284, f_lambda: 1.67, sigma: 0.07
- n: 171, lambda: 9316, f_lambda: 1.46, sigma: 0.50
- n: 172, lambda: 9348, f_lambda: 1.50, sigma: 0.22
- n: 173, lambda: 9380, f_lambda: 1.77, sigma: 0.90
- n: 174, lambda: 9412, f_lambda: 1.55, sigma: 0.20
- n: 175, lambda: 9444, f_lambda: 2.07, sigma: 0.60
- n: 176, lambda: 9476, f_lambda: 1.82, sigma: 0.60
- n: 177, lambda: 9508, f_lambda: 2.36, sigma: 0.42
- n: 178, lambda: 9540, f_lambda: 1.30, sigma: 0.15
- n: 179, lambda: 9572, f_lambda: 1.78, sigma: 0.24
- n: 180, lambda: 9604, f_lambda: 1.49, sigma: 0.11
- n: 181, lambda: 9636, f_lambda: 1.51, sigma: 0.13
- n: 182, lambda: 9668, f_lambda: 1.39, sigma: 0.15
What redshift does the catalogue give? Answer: 0.138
